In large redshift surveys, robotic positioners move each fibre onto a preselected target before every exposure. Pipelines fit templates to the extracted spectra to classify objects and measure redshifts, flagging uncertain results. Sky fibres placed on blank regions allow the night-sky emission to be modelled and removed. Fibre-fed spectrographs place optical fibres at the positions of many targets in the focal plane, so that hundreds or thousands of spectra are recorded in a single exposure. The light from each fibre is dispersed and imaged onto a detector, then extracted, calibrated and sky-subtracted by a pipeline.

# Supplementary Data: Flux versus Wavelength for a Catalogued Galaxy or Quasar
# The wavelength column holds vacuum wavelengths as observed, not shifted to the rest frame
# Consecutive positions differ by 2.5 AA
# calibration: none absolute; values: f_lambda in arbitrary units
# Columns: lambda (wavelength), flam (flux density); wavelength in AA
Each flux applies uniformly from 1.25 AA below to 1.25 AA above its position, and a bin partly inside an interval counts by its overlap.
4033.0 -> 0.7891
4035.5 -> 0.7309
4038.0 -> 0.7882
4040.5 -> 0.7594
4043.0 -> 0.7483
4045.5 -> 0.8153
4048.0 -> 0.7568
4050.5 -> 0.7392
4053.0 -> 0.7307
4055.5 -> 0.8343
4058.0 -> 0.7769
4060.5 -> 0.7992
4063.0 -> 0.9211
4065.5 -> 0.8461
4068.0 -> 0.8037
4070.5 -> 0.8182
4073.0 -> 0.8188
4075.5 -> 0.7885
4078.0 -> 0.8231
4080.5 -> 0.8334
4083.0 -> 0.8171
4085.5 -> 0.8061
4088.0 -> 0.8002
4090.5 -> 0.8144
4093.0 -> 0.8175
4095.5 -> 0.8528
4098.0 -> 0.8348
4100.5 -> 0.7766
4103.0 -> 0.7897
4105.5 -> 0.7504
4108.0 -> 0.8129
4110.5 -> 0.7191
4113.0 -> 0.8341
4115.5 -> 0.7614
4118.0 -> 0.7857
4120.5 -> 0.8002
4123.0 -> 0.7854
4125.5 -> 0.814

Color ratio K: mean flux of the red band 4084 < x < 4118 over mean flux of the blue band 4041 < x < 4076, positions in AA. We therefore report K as 1.00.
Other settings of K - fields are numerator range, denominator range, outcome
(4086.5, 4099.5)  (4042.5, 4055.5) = 1.07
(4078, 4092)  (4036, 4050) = 1.06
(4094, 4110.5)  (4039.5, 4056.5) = 1.04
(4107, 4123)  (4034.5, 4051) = 1.03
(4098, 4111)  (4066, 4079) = 0.96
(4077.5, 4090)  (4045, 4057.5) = 1.05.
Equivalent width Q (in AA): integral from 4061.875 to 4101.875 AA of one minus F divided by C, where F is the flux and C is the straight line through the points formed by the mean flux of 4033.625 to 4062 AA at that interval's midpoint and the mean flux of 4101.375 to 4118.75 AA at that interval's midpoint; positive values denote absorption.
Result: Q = -2.4 AA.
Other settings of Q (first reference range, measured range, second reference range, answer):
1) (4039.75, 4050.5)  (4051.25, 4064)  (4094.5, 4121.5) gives -0.6 AA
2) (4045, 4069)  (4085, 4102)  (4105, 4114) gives -0.6 AA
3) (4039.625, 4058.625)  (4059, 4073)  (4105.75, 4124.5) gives -1.1 AA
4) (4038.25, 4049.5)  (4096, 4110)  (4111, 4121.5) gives -0.1 AA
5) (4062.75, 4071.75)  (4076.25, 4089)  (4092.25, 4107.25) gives 0.1 AA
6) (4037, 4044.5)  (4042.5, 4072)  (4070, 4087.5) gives -0.5 AA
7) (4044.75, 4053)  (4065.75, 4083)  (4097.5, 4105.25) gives -0.9 AA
